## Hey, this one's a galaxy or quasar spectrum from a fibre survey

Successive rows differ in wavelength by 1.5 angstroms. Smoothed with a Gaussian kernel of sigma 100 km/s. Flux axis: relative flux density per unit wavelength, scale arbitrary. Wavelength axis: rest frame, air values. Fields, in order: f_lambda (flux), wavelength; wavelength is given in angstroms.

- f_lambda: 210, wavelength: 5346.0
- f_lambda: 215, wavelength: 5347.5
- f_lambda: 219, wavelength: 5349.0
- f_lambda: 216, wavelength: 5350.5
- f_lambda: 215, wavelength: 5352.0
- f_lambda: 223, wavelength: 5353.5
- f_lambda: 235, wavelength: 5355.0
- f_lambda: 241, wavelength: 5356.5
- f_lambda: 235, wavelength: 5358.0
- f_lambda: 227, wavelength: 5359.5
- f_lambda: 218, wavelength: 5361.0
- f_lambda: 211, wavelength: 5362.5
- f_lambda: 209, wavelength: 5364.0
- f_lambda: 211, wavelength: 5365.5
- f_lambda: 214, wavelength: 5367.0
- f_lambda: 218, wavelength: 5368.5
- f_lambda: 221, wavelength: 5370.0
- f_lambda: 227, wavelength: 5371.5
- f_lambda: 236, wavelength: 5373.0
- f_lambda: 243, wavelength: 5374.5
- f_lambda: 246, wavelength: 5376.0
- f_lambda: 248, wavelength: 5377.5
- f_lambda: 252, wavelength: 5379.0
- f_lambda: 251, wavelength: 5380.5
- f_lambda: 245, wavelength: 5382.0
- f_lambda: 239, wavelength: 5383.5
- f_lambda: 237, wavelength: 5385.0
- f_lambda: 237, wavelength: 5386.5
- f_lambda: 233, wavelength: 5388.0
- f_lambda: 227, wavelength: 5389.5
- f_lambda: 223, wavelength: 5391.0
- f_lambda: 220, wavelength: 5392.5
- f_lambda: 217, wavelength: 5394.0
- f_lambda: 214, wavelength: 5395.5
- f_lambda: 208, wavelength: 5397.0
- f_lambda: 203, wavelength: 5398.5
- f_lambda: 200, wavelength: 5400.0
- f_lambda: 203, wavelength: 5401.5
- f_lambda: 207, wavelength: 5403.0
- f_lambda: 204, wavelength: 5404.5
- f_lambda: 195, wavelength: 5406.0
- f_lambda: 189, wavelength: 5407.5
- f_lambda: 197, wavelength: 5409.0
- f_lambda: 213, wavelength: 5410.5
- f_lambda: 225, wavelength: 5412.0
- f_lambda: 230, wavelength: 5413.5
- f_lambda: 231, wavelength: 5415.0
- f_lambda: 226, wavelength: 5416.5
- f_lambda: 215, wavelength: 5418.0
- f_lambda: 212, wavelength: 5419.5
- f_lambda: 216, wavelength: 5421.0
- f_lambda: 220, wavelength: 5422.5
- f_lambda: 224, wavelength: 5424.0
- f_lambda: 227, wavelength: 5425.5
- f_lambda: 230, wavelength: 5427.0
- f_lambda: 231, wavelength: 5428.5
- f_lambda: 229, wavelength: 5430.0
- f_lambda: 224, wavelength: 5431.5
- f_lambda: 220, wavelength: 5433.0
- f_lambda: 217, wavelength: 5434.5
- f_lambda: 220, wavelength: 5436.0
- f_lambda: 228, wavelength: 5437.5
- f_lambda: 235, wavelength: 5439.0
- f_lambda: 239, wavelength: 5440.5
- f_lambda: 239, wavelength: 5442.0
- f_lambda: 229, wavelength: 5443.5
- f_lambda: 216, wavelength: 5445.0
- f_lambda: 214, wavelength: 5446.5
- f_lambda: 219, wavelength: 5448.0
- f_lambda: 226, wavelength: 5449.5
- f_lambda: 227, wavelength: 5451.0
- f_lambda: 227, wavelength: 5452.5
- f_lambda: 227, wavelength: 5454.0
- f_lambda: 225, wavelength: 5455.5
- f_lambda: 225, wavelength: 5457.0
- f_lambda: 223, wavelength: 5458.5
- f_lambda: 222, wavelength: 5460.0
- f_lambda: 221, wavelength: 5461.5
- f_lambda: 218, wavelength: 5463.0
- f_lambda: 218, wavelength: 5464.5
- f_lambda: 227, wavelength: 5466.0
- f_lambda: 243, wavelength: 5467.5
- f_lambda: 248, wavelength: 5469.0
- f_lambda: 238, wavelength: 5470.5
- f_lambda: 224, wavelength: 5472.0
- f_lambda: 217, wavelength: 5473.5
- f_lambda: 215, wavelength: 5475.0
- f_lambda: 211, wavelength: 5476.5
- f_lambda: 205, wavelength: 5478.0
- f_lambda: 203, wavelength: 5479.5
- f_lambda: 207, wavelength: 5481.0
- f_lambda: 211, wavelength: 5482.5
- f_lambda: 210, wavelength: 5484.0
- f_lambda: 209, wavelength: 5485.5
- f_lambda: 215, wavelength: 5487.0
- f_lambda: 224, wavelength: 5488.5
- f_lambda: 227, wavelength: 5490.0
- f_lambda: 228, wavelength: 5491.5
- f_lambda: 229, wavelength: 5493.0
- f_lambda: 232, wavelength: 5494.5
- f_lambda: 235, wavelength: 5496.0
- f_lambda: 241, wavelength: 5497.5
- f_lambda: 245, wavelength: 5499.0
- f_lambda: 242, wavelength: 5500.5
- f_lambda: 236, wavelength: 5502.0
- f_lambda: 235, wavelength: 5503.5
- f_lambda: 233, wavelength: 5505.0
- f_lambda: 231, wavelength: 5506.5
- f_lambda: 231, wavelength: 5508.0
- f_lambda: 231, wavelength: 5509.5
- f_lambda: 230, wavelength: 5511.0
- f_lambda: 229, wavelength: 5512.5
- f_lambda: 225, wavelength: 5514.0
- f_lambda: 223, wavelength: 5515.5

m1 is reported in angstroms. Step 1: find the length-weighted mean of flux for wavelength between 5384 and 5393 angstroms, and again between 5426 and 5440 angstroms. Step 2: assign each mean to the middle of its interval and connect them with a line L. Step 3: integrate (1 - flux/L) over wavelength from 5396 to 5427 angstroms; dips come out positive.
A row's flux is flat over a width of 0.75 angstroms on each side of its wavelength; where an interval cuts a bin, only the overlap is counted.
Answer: 2.09 angstroms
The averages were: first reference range 230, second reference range 226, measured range 213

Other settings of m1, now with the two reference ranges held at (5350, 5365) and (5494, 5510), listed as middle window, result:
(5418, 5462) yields 1.1 angstroms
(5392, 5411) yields 1.8 angstroms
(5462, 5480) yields 0.8 angstroms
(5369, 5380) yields -0.7 angstroms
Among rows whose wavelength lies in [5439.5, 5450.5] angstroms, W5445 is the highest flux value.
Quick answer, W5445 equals 239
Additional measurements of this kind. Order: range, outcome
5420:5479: 248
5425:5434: 231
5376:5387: 252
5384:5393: 237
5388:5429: 233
